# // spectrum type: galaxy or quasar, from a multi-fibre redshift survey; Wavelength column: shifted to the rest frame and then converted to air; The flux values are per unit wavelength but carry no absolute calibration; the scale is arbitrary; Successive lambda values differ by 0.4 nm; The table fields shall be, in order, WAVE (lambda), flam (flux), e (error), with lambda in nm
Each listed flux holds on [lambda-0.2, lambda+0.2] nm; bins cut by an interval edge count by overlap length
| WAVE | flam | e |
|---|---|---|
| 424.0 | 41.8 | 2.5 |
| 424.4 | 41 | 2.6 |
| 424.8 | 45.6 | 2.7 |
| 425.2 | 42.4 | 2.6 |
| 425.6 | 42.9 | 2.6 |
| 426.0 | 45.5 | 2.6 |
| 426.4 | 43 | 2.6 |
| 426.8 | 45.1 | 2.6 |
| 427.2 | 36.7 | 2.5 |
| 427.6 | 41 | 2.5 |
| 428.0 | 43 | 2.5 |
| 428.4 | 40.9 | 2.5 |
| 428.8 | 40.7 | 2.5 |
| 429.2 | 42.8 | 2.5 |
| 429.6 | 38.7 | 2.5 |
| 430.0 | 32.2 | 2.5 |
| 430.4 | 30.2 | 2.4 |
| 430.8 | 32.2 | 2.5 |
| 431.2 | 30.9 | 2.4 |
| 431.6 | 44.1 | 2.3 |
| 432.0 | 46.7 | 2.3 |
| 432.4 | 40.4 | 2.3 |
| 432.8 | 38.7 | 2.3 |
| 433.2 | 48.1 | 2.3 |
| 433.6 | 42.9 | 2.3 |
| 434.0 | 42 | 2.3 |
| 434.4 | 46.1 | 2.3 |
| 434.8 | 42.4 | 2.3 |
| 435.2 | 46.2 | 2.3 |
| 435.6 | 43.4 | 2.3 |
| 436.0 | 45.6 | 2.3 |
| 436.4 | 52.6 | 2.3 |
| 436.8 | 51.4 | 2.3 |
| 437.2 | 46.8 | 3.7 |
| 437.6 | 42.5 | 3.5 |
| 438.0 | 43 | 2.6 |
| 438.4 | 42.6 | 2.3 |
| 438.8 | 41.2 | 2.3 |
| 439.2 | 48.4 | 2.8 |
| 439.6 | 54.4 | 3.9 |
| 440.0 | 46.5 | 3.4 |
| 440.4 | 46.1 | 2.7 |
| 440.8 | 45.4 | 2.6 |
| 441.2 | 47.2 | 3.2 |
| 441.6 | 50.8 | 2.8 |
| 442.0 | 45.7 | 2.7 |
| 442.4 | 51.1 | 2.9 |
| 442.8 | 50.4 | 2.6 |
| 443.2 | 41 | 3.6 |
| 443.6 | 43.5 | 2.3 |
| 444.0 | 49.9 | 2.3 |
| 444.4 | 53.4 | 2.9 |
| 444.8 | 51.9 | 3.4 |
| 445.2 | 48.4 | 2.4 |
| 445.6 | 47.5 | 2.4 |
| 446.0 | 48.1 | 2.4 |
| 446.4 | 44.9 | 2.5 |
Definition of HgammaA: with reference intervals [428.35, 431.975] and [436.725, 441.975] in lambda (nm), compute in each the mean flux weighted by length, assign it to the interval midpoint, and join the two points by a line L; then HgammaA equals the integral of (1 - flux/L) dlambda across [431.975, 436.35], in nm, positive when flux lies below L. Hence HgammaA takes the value -0.29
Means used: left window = 37.3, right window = 46.5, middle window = 44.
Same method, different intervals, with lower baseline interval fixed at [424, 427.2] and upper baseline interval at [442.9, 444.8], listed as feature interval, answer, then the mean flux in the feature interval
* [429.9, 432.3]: 0.437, 36.4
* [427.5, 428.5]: 0.044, 41.8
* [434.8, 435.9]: 0.026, 44.4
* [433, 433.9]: -0.001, 45.1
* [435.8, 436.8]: -0.083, 49.6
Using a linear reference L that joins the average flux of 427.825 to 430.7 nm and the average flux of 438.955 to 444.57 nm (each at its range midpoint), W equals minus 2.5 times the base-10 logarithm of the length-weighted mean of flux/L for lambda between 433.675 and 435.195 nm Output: -0.040 mag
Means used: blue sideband 38.1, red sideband 48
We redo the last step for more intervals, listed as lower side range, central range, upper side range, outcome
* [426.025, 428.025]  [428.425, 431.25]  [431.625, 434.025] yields 0.184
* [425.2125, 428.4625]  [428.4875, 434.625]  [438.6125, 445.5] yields 0.111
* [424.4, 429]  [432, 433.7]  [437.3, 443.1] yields 0.034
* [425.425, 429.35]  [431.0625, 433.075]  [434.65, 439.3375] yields 0.078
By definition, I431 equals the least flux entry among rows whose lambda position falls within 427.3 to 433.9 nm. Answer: 30.2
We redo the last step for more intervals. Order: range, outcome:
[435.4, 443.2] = 41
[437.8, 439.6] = 41.2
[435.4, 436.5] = 43.4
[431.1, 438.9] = 30.9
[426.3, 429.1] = 36.7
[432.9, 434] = 42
